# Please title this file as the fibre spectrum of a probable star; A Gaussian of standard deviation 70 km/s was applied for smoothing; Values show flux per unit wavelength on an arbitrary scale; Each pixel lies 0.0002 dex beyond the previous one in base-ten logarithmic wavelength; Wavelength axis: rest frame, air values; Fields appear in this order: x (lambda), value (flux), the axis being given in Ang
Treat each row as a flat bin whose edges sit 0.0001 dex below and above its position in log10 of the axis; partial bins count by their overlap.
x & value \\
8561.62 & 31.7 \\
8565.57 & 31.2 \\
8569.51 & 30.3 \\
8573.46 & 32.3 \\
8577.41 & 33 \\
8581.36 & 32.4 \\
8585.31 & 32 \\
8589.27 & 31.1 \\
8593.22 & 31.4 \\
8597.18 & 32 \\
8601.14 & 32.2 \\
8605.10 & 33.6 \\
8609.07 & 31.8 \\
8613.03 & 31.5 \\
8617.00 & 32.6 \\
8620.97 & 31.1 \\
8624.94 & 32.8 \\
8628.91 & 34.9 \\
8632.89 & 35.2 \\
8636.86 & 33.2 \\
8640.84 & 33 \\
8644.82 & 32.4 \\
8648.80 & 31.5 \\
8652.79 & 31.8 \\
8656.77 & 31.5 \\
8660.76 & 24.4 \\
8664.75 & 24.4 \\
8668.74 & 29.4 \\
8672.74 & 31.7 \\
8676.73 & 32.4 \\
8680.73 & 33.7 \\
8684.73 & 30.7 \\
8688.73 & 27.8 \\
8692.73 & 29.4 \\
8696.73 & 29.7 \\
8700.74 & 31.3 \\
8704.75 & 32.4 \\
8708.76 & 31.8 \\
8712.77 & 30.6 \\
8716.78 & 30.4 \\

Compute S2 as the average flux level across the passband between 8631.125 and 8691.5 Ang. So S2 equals 30.8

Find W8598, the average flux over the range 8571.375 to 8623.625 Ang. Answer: 32.1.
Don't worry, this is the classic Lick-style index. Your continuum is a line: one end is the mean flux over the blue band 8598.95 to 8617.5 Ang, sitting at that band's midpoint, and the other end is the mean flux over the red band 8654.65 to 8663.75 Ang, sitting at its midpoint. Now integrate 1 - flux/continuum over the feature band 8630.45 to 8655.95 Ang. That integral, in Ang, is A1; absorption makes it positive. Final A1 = -3.3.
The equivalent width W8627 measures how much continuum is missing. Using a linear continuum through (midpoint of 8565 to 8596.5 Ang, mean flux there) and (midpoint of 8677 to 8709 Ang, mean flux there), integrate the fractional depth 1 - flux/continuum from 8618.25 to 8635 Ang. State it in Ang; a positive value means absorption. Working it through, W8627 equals -1.1 Ang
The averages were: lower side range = 31.8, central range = 33.5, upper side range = 30.9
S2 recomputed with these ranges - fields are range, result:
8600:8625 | 32.2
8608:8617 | 31.9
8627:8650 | 33.4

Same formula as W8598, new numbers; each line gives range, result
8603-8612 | 32.6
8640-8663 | 30.6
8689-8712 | 30.7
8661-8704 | 29.9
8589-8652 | 32.5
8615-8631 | 32.9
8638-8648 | 32.6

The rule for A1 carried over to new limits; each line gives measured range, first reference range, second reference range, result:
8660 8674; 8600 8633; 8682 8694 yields 1.35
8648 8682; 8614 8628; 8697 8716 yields 1.95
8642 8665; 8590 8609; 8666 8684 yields 1.30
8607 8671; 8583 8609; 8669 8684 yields 1.40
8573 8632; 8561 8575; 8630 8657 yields -0.69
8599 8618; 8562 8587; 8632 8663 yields -0.40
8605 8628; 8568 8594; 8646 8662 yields -0.90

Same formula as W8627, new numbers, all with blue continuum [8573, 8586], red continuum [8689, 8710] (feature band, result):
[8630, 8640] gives -0.79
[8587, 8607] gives 0.10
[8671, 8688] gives -0.48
